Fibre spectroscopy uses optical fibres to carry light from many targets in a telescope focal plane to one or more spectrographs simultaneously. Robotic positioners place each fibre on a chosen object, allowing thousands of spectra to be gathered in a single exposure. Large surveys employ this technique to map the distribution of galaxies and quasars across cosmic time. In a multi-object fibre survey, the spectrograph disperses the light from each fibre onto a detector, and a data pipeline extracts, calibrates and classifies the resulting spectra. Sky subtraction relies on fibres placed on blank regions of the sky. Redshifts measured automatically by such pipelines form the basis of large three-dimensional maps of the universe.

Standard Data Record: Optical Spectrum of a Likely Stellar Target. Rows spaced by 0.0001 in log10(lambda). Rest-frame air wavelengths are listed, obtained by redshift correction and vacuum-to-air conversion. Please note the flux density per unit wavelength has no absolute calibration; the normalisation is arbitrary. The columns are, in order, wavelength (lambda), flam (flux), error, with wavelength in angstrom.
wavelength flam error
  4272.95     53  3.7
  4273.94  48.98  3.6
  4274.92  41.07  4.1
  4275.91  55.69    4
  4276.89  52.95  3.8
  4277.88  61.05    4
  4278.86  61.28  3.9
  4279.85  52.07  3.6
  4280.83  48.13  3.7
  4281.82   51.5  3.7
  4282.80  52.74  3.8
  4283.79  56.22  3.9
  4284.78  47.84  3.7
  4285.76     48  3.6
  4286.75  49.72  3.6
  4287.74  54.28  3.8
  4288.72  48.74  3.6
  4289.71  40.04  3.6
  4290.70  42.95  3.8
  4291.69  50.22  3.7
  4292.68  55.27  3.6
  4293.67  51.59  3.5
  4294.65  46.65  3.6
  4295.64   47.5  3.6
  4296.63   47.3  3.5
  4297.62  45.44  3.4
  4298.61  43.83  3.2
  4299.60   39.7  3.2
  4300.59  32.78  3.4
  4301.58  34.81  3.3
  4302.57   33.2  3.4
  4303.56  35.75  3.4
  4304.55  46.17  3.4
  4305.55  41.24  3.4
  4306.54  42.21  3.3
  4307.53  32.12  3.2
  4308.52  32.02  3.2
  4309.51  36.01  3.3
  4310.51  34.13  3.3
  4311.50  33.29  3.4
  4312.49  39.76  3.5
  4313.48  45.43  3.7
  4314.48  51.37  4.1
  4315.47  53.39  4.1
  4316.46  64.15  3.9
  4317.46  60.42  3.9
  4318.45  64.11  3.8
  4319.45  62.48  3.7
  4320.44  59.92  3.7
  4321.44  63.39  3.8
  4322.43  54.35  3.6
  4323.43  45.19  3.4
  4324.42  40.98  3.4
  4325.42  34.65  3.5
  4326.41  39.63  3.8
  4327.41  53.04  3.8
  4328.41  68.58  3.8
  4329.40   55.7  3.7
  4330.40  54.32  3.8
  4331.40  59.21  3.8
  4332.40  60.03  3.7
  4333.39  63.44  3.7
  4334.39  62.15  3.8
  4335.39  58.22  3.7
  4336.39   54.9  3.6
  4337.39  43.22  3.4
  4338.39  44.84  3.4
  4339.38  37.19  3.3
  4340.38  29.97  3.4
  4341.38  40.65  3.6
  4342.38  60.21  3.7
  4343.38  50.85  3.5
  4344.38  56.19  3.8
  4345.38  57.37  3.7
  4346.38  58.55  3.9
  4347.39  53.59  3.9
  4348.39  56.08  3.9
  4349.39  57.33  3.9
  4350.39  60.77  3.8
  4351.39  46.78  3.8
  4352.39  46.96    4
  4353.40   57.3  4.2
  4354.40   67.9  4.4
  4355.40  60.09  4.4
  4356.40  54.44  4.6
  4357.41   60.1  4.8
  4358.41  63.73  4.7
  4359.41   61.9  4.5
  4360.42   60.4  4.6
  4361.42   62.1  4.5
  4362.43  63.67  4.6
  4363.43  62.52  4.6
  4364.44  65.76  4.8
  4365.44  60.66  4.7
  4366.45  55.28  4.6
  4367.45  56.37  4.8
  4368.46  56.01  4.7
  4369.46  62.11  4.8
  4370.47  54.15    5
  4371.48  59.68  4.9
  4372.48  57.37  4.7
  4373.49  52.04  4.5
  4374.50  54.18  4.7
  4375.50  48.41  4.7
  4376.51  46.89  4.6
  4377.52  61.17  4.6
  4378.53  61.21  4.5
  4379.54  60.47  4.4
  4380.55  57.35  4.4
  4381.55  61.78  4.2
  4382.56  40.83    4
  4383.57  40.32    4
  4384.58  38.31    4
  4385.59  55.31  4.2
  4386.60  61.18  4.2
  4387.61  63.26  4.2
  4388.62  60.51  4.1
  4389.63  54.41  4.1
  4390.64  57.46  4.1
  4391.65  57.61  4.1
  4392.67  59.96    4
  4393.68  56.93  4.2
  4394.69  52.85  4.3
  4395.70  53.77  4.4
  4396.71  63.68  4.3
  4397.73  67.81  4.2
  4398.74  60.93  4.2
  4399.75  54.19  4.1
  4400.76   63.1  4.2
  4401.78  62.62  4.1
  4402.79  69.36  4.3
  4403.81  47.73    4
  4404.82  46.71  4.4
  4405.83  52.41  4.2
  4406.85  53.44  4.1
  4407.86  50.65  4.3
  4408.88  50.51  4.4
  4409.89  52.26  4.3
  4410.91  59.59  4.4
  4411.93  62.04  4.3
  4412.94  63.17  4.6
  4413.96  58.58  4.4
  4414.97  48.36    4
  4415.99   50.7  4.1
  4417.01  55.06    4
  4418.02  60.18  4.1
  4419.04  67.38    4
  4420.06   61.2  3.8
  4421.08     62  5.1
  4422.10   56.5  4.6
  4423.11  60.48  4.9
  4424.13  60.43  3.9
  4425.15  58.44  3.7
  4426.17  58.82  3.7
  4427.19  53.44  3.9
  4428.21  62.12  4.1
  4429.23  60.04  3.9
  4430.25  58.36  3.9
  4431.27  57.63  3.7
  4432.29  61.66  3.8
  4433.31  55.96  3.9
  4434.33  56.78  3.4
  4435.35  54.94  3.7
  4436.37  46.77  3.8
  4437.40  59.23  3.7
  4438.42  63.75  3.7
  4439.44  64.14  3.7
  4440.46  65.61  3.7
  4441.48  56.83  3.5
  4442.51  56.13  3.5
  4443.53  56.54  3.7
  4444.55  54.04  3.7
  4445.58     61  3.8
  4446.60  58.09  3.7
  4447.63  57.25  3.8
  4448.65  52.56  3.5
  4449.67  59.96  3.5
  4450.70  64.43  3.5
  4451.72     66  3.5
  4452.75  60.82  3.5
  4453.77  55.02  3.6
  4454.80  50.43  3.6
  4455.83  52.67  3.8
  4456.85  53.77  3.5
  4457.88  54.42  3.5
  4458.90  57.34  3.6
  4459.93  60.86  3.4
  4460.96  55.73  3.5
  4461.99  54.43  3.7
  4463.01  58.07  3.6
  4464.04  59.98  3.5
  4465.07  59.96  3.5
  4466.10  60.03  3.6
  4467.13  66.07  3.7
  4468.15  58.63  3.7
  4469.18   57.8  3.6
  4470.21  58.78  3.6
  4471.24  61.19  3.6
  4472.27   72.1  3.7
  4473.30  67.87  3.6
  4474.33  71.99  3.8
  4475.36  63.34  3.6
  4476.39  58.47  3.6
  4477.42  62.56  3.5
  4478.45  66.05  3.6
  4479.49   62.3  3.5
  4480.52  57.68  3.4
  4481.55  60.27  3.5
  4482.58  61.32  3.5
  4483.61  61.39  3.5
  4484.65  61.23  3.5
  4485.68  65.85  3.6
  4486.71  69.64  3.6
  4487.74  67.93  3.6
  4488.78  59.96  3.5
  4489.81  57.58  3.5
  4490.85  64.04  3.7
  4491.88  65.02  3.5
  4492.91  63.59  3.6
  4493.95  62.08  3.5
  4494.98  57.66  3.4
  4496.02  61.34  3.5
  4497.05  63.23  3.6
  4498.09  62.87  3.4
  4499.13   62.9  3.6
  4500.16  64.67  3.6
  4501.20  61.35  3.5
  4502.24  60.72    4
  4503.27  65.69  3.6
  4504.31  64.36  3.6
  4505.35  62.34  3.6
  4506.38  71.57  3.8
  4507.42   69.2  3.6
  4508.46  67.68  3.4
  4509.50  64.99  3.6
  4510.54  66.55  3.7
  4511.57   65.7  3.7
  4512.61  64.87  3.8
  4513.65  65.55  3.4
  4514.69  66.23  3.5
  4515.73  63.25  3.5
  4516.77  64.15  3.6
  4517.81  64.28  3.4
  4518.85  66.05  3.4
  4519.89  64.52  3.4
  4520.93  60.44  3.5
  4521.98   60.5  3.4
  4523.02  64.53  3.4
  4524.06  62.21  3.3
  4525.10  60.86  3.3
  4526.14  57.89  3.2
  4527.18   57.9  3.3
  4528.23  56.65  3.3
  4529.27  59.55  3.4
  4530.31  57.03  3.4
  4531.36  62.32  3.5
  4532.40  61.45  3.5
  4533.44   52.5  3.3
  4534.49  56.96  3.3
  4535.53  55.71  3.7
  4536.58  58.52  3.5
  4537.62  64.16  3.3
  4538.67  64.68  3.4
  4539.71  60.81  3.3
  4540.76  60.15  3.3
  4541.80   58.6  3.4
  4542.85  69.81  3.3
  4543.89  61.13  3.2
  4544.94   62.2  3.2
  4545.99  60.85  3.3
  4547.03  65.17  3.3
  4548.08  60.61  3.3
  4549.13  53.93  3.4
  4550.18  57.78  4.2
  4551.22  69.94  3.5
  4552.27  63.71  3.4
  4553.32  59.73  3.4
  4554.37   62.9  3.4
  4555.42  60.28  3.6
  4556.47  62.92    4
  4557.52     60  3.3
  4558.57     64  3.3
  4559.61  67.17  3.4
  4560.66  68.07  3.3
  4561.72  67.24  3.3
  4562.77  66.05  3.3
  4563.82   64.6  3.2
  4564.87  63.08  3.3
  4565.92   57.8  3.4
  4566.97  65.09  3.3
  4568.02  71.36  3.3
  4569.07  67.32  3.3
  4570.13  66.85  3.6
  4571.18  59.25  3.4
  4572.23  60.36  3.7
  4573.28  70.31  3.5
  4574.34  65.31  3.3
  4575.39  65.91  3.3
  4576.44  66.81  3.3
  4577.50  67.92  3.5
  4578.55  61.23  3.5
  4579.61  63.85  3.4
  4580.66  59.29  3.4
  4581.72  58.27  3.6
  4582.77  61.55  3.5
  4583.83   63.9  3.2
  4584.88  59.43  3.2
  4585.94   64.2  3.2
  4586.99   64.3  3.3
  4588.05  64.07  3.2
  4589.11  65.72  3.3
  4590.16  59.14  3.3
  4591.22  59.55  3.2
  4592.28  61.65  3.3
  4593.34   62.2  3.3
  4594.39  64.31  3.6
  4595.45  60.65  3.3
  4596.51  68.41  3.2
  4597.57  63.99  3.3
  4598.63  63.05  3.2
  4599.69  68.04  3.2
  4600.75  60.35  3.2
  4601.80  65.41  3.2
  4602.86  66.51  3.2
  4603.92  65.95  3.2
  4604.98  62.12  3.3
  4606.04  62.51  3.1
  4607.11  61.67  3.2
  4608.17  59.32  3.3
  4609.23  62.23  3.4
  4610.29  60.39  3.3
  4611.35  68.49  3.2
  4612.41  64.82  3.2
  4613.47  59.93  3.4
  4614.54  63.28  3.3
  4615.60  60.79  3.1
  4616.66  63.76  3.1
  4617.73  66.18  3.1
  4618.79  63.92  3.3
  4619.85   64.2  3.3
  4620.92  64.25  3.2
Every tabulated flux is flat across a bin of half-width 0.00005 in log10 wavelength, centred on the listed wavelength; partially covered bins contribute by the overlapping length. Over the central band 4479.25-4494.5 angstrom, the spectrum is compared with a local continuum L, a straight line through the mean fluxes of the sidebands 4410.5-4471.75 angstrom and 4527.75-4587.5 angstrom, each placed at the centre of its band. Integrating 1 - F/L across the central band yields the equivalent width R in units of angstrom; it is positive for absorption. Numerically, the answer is -0.7 angstrom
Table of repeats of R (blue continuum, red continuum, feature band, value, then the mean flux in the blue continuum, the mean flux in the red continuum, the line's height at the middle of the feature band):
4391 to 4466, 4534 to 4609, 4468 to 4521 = -3.1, 57.8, 63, 60.2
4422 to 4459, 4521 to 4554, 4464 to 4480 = -1.2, 57.9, 60.6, 58.8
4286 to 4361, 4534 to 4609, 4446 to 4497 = -2.6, 50.1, 63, 57.8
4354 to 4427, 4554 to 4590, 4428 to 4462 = 0.9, 57.4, 64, 59.4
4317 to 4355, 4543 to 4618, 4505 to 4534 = -0.9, 53.7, 63.3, 60.9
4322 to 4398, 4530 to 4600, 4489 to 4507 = -0.8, 55.2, 62.8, 60.3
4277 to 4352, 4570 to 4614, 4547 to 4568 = -0.5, 49.3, 63.3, 61.6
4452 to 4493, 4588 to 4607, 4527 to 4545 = 0.6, 60.9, 63.5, 62.2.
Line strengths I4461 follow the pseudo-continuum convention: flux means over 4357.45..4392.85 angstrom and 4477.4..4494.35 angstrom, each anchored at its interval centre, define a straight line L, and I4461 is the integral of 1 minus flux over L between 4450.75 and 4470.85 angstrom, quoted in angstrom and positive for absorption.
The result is 1.12 angstrom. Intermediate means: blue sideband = 57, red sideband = 62.9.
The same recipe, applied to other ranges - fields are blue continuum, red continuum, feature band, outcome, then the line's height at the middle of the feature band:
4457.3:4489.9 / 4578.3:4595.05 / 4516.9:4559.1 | 0.51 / 61.9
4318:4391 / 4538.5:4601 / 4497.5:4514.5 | -1.17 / 60.9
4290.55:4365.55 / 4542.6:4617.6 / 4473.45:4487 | -1.11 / 58.5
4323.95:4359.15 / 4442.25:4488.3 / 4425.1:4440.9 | -0.02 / 58.5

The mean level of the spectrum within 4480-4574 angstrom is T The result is 62.8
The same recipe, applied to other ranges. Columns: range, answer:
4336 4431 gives 56.2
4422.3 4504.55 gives 60.3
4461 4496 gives 62.2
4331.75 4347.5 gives 52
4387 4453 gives 58.1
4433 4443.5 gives 58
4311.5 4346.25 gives 52.4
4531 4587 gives 62.7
